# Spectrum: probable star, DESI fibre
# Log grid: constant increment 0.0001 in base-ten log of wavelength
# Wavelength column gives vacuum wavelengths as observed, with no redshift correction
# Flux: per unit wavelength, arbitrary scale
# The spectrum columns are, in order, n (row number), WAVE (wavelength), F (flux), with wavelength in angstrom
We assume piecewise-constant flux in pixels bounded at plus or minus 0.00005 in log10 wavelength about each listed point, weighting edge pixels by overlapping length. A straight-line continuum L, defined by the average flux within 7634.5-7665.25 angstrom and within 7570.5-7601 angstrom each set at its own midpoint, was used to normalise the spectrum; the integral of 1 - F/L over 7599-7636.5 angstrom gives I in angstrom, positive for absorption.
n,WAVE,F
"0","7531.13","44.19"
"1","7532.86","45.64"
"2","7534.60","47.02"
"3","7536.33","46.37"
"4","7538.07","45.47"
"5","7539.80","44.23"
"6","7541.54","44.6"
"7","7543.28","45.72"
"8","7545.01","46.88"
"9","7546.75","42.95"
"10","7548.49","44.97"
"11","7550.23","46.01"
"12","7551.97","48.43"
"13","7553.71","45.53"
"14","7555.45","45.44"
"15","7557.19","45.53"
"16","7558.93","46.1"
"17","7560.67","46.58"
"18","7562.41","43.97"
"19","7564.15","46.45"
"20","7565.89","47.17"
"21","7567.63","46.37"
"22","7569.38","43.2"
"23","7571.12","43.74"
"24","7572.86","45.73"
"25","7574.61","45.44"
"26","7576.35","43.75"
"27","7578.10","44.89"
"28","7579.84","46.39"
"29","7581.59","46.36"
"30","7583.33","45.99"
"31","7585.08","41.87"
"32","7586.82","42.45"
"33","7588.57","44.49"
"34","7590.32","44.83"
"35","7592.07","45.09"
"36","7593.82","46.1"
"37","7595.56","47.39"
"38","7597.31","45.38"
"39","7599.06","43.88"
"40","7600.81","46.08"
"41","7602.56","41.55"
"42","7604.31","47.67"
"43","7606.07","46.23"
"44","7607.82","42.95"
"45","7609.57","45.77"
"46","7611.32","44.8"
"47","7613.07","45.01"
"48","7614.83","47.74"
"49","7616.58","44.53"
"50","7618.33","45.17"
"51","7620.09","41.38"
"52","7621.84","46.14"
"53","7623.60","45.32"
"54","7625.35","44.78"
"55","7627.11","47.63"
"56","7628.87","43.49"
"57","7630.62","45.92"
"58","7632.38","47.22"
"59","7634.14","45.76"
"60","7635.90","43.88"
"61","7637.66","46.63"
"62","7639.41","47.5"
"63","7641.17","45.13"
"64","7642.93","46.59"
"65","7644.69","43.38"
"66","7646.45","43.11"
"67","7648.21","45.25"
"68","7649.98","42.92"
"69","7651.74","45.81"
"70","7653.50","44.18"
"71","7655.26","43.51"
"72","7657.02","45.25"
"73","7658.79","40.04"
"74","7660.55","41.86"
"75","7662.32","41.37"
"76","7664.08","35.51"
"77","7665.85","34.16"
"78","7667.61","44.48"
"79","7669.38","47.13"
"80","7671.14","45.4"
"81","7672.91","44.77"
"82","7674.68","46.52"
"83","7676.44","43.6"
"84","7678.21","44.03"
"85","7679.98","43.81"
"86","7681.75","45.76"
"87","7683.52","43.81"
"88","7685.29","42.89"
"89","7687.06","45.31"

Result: -0.7 angstrom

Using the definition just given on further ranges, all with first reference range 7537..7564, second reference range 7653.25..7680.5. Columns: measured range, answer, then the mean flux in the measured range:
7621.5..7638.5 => -0.8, 45.6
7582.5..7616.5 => -0.5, 45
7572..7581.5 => -0.1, 45.3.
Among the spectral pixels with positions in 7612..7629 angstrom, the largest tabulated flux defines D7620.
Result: 47.74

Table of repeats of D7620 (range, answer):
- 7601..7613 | 47.67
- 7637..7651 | 47.5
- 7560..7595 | 47.17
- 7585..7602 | 47.39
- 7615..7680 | 47.63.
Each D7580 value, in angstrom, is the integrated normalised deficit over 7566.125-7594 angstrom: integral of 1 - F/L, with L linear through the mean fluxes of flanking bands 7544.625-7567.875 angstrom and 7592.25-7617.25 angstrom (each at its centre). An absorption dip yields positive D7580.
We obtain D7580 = 0.5 angstrom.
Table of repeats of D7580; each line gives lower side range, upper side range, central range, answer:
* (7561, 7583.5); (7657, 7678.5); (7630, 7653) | -1.1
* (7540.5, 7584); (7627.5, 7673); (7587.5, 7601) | -0.1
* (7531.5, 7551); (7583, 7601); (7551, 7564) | -0.2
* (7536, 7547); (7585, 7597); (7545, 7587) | -0.2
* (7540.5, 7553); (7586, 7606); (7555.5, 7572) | 0.0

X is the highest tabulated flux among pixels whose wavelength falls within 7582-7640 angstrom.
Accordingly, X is 47.74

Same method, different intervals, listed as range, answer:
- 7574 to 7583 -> 46.39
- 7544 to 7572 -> 48.43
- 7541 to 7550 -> 46.88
